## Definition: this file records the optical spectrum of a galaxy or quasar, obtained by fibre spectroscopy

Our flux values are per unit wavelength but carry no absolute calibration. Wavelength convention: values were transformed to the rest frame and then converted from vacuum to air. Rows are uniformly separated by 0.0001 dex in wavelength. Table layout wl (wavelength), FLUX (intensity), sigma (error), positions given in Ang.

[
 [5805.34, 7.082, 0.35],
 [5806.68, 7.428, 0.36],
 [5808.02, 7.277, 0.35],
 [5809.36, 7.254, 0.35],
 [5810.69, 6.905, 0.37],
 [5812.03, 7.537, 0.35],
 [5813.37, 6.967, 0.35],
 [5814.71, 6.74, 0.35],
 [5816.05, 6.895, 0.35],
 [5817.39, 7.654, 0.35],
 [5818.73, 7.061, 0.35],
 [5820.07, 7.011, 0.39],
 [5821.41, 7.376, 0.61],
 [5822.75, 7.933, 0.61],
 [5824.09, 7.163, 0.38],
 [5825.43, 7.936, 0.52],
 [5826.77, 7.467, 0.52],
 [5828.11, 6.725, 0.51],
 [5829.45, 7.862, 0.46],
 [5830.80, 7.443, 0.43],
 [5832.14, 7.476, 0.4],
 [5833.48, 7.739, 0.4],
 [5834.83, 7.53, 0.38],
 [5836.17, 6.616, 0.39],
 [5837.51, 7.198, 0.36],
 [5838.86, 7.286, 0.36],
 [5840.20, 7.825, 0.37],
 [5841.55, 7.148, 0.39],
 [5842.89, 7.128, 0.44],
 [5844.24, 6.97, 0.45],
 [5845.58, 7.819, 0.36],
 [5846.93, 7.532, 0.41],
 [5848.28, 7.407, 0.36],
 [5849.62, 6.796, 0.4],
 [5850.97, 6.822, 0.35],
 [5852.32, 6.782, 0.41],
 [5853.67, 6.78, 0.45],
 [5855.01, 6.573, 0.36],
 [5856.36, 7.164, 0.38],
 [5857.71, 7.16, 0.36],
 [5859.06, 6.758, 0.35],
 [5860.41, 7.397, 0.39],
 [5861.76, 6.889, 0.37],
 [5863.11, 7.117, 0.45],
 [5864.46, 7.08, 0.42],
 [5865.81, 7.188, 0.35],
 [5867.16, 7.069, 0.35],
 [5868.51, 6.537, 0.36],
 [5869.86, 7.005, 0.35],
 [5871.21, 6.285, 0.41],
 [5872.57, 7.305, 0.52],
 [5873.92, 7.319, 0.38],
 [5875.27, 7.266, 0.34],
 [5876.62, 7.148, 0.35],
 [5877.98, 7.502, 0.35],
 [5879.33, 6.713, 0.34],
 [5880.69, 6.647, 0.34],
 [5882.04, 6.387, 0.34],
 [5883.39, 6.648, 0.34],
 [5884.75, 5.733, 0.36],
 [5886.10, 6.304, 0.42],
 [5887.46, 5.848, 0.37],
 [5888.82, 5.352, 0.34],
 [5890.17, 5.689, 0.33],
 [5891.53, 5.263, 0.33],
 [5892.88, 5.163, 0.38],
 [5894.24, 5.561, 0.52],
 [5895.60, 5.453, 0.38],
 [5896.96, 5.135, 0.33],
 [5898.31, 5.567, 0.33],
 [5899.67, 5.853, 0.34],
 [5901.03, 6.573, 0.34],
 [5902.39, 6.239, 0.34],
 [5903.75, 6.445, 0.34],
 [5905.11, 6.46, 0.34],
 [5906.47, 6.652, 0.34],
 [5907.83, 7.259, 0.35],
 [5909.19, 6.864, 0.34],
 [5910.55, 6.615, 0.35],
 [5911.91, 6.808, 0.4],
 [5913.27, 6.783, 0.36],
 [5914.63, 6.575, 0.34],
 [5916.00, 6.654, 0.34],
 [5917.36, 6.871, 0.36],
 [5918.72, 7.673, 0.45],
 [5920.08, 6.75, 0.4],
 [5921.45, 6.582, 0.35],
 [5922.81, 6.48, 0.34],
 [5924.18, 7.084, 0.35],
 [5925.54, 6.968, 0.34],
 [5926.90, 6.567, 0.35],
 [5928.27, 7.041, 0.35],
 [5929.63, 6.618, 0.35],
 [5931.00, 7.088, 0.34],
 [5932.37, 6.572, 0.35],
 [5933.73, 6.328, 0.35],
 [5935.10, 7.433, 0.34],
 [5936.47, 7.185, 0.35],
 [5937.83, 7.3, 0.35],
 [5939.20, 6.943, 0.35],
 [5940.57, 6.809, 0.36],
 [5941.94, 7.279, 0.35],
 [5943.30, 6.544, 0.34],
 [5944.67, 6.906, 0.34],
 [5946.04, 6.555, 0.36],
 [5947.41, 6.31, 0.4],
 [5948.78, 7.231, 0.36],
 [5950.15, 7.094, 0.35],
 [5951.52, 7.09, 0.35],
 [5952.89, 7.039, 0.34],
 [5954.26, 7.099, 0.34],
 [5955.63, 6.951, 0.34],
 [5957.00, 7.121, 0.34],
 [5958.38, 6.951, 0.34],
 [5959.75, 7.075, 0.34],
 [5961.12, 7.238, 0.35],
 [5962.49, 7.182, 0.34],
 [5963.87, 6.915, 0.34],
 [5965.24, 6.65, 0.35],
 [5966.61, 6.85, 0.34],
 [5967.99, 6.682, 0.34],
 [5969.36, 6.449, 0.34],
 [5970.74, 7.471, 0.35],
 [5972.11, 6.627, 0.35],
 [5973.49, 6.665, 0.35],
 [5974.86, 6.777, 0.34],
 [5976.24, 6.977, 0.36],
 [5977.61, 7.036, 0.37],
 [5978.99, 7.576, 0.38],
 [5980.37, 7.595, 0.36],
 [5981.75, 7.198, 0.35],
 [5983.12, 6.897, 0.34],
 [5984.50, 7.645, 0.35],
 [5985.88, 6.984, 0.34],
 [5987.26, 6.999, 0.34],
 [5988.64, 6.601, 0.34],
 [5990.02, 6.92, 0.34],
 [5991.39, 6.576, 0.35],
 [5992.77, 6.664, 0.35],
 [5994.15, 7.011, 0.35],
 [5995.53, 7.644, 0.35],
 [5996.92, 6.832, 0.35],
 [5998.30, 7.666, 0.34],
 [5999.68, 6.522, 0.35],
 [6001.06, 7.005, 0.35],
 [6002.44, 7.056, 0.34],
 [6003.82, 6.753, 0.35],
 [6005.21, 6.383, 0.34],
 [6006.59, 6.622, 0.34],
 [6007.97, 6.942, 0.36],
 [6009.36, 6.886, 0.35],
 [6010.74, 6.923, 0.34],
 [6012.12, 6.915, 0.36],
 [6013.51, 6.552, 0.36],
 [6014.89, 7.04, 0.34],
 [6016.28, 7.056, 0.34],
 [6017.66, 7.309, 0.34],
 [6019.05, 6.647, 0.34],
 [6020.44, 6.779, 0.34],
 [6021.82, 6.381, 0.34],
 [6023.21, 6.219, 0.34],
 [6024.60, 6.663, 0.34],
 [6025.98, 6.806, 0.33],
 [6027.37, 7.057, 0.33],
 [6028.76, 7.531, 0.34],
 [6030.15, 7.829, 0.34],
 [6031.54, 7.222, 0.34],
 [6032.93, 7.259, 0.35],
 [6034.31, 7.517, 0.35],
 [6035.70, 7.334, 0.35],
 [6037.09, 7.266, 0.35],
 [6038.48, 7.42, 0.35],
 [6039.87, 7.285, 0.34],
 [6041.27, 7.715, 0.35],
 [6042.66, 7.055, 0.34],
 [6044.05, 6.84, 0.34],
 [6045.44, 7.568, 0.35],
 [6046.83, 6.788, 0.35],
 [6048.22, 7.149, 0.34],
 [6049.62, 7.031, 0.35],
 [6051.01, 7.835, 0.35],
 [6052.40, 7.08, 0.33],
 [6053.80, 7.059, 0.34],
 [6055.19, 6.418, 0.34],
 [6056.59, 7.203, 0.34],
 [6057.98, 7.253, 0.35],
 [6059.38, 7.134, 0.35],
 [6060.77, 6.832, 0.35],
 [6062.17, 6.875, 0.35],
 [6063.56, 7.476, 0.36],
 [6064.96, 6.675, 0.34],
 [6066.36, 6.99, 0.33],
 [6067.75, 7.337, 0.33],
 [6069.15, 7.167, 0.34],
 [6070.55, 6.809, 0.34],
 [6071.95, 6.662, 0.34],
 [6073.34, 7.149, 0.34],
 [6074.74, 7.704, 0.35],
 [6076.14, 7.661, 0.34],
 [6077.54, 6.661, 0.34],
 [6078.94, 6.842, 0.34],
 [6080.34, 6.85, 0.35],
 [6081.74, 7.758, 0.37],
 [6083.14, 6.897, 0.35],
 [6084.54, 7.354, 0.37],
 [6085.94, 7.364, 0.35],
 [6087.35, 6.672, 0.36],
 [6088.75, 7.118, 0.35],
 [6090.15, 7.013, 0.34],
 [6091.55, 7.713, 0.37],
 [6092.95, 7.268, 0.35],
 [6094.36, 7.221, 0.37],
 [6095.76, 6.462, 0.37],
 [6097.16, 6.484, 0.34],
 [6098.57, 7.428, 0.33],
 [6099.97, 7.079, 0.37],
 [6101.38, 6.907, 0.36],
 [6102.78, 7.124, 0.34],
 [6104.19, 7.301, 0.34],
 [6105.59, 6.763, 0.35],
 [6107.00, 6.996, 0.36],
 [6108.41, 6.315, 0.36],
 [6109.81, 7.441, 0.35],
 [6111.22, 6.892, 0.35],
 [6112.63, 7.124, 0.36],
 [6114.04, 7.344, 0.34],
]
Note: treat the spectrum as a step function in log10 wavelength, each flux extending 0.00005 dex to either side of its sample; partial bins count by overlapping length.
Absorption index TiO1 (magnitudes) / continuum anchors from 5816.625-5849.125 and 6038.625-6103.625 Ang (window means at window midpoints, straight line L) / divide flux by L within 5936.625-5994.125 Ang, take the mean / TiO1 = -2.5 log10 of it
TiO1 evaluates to 0.04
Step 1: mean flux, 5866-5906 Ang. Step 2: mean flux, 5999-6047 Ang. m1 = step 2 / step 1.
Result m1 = 1.11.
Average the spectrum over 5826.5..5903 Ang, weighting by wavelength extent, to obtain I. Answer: 6.75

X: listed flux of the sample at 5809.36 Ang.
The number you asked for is 7.254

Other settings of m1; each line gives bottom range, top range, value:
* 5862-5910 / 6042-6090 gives 1.10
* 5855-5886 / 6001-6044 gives 1.02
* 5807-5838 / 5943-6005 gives 0.95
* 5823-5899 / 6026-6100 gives 1.05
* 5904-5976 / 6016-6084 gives 1.03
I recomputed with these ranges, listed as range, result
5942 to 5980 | 6.94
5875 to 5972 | 6.65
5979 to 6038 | 7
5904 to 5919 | 6.81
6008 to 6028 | 6.81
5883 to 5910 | 6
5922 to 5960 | 6.91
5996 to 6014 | 6.86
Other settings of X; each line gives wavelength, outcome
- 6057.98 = 7.253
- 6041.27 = 7.715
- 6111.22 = 6.892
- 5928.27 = 7.041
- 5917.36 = 6.871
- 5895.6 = 5.453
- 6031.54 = 7.222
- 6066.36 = 6.99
